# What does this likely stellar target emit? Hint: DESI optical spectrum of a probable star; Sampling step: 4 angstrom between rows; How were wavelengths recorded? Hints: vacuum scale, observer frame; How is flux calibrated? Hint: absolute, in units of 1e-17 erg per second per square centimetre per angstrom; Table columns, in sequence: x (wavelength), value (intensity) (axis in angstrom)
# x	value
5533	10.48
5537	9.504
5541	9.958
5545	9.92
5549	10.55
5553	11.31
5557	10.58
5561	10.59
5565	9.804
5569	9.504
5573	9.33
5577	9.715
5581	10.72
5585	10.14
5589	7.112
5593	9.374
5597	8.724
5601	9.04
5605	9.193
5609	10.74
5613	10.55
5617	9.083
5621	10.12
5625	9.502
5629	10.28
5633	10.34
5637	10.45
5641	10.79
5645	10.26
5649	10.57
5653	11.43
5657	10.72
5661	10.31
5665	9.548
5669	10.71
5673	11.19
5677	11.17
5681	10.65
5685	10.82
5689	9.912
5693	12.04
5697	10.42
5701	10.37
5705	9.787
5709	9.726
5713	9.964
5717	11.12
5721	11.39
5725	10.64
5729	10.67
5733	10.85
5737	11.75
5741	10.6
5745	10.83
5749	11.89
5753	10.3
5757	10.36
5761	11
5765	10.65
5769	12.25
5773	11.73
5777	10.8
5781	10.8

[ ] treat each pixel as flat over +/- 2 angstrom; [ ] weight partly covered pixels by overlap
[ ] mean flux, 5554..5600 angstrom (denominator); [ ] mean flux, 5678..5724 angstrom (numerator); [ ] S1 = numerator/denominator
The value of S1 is 1.10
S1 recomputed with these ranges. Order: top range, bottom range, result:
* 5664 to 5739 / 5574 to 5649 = 1.09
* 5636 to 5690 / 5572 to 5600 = 1.14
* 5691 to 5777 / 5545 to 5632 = 1.11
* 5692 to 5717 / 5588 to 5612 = 1.13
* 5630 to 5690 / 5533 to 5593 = 1.07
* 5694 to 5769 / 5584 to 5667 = 1.08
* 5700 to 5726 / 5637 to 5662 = 0.98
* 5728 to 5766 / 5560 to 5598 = 1.15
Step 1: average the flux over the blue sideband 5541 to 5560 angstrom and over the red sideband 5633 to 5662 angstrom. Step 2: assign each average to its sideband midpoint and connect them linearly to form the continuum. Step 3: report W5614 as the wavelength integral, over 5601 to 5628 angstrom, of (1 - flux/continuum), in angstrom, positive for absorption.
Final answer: 2.0 angstrom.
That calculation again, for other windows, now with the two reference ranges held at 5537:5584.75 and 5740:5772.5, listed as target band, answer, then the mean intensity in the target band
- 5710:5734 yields 0.3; 10.7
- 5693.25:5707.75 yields 0.5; 10.4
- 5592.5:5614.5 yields 1.6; 9.6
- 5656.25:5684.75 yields 0.1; 10.6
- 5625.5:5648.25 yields 0.3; 10.4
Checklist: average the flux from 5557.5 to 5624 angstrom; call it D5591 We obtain 9.63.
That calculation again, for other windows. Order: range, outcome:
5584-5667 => 9.92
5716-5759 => 10.9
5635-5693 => 10.7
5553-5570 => 10.3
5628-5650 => 10.5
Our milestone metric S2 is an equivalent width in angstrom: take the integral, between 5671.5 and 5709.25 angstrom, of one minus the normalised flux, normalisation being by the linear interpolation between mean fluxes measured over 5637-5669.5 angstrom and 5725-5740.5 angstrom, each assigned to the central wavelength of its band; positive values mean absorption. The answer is 0.34 angstrom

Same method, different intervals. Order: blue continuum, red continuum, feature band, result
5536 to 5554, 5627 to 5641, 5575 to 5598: 2.2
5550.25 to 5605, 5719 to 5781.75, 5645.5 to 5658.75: -0.7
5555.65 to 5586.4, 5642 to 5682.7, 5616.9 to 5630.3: 0.8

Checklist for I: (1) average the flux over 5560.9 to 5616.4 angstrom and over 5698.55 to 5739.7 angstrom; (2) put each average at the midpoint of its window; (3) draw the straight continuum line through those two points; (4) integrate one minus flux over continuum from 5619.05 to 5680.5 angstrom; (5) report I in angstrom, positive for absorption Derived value -2.66 angstrom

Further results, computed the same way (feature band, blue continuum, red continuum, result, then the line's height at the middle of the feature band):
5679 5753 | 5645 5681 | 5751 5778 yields 0.84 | 10.9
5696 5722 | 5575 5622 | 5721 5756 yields 0.72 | 10.7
